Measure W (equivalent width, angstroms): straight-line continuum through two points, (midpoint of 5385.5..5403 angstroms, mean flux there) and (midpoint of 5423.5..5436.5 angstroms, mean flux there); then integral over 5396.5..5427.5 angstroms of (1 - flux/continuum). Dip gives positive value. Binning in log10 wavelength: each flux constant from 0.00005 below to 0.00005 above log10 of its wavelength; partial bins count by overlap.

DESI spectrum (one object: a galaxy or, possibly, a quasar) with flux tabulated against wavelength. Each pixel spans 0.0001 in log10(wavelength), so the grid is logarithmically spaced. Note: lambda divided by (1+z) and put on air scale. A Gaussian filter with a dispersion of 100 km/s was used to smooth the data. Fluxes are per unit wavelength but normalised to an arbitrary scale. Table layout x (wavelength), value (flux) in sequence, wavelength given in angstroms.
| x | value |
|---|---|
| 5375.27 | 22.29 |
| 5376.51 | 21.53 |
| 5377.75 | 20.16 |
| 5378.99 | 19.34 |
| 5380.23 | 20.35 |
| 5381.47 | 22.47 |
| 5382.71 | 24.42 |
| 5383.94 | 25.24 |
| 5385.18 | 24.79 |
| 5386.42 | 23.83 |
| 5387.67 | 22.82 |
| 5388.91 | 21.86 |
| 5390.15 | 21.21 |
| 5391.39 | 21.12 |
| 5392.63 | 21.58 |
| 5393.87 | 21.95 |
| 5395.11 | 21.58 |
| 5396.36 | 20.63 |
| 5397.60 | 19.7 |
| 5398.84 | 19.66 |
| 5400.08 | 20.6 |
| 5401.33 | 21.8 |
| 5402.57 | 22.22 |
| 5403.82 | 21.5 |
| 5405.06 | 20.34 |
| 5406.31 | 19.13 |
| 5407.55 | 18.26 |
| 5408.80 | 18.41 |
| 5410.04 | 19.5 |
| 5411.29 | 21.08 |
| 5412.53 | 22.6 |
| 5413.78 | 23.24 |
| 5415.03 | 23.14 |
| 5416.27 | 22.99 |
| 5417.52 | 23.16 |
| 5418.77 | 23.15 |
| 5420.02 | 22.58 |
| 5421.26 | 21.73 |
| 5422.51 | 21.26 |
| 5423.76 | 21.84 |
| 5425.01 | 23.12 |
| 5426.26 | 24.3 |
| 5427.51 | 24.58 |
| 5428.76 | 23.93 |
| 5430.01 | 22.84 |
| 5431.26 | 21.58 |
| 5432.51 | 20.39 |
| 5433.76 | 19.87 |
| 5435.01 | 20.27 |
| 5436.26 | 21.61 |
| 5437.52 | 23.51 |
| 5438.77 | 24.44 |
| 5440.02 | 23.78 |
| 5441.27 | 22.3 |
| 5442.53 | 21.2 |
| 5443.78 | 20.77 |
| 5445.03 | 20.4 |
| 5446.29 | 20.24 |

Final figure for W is 0.5 angstroms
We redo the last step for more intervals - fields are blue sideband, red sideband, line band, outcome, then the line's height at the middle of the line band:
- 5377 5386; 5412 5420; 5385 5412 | 2.0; 22.7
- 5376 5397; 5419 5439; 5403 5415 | 0.9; 22.2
